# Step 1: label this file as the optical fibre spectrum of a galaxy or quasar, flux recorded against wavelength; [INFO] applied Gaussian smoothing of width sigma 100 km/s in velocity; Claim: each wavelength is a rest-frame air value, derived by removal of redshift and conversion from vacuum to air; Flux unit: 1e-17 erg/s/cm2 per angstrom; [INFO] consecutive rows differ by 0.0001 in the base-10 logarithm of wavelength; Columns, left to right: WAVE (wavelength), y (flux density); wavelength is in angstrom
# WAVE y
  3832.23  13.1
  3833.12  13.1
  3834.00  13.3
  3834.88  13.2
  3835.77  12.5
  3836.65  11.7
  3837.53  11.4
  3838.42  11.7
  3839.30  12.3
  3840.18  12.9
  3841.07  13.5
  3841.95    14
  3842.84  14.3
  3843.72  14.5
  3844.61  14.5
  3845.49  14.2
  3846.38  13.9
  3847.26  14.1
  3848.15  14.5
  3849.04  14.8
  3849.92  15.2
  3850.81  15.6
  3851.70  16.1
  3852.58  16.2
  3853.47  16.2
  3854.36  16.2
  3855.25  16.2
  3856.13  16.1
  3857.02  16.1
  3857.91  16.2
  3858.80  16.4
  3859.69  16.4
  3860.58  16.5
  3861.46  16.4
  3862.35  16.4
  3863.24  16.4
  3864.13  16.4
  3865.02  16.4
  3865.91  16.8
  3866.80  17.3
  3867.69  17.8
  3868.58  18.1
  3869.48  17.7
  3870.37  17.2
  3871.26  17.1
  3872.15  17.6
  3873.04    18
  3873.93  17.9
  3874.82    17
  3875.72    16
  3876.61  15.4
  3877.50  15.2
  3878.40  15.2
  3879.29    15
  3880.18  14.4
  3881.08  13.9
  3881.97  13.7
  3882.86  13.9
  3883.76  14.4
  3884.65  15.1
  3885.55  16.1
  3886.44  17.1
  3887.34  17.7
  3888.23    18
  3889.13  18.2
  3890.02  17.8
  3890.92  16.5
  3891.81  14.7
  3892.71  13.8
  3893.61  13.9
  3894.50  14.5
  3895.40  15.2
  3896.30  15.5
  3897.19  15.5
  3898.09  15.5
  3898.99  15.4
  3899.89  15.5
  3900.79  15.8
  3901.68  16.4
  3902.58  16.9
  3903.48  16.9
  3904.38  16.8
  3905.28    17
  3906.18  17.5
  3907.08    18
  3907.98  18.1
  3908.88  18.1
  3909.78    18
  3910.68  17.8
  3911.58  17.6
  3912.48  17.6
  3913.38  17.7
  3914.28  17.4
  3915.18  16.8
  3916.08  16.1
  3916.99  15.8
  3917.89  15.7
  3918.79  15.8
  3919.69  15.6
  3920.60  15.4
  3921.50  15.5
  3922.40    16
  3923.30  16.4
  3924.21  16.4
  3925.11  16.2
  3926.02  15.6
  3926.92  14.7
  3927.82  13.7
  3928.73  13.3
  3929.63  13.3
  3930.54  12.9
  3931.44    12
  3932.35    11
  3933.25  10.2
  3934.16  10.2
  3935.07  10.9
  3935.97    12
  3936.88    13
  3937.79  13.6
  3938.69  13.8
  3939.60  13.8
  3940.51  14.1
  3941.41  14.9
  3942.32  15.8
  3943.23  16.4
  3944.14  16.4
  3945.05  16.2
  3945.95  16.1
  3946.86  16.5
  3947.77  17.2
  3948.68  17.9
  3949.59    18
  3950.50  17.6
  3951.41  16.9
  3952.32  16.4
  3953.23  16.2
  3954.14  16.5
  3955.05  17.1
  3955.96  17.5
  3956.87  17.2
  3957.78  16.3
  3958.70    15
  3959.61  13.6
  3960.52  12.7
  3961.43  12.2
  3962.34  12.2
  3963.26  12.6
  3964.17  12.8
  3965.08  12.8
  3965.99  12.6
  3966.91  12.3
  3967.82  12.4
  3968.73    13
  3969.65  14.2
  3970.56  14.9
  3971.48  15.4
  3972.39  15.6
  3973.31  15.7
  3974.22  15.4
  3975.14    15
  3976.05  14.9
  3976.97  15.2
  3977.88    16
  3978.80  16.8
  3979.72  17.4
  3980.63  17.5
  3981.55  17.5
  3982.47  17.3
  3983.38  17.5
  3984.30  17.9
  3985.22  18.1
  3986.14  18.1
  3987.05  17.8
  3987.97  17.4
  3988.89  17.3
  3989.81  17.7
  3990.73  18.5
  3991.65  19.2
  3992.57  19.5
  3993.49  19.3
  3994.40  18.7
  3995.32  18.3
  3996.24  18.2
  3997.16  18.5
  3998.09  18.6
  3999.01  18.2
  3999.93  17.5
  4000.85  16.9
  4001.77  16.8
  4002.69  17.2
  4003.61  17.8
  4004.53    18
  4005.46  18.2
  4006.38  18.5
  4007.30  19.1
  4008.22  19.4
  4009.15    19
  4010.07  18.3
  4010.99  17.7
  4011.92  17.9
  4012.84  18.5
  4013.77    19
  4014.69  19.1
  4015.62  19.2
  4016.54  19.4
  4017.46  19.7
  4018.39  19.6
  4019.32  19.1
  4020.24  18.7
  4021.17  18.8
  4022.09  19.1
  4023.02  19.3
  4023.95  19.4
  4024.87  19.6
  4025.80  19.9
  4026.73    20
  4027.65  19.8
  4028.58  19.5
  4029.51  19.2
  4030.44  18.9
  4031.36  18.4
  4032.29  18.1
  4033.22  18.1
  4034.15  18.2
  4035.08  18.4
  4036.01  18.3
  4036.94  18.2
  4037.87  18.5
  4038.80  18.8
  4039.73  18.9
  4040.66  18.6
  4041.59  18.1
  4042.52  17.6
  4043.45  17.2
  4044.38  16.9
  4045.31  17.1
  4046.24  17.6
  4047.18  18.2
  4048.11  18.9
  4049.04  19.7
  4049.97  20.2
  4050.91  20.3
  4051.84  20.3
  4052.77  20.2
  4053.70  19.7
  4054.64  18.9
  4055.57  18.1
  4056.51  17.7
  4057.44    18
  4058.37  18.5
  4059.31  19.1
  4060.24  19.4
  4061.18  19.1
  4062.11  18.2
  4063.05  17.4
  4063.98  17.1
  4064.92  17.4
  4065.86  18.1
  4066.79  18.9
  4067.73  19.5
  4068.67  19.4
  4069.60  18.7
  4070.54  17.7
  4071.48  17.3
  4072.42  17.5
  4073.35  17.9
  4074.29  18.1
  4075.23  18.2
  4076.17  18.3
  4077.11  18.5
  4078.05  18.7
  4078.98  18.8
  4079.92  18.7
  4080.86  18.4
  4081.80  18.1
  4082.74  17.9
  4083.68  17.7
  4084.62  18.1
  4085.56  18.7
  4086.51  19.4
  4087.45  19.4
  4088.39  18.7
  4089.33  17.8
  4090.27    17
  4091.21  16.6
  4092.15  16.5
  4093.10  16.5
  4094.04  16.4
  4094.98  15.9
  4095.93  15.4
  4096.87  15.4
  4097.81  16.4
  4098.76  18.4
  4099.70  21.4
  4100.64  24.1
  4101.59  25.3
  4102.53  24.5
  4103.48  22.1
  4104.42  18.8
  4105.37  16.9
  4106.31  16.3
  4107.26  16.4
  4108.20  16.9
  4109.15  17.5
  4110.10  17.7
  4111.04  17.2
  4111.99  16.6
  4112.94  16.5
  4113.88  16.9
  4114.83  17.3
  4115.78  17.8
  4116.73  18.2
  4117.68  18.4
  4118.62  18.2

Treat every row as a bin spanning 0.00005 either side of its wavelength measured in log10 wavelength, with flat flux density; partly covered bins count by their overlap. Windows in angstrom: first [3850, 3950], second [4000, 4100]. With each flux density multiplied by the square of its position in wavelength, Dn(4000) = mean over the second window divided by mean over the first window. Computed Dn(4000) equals 1.26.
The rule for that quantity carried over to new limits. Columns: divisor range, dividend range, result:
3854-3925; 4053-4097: 1.21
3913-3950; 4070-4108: 1.33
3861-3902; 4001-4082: 1.25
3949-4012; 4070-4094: 1.14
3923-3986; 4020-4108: 1.31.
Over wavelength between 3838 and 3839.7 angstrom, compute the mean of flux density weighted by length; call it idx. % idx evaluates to 12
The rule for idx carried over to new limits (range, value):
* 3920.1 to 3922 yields 15.5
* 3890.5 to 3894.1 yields 14.7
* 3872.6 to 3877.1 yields 16.8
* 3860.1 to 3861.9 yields 16.5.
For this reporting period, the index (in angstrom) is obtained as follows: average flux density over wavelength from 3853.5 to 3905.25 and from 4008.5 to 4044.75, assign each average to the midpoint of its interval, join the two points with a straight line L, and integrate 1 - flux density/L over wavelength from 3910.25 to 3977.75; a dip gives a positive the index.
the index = 9.13 angstrom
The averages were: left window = 16.2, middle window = 14.9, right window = 18.7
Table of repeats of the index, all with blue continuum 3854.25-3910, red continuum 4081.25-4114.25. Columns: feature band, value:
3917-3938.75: 3.61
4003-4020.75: -1.34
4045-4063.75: -1.09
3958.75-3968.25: 2.39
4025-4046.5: -1.04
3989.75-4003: -0.73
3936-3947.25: 1.26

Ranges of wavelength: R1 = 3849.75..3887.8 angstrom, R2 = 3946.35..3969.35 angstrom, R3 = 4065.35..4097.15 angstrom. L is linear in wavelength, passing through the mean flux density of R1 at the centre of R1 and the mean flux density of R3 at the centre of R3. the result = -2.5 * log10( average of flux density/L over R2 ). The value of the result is 0.130 mag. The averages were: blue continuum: 16.2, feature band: 15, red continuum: 17.9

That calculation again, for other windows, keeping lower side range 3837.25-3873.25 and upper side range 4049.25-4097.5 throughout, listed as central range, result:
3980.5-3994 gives -0.05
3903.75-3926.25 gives -0.03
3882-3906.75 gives 0.01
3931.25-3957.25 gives 0.11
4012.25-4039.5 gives -0.08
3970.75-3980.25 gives 0.09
